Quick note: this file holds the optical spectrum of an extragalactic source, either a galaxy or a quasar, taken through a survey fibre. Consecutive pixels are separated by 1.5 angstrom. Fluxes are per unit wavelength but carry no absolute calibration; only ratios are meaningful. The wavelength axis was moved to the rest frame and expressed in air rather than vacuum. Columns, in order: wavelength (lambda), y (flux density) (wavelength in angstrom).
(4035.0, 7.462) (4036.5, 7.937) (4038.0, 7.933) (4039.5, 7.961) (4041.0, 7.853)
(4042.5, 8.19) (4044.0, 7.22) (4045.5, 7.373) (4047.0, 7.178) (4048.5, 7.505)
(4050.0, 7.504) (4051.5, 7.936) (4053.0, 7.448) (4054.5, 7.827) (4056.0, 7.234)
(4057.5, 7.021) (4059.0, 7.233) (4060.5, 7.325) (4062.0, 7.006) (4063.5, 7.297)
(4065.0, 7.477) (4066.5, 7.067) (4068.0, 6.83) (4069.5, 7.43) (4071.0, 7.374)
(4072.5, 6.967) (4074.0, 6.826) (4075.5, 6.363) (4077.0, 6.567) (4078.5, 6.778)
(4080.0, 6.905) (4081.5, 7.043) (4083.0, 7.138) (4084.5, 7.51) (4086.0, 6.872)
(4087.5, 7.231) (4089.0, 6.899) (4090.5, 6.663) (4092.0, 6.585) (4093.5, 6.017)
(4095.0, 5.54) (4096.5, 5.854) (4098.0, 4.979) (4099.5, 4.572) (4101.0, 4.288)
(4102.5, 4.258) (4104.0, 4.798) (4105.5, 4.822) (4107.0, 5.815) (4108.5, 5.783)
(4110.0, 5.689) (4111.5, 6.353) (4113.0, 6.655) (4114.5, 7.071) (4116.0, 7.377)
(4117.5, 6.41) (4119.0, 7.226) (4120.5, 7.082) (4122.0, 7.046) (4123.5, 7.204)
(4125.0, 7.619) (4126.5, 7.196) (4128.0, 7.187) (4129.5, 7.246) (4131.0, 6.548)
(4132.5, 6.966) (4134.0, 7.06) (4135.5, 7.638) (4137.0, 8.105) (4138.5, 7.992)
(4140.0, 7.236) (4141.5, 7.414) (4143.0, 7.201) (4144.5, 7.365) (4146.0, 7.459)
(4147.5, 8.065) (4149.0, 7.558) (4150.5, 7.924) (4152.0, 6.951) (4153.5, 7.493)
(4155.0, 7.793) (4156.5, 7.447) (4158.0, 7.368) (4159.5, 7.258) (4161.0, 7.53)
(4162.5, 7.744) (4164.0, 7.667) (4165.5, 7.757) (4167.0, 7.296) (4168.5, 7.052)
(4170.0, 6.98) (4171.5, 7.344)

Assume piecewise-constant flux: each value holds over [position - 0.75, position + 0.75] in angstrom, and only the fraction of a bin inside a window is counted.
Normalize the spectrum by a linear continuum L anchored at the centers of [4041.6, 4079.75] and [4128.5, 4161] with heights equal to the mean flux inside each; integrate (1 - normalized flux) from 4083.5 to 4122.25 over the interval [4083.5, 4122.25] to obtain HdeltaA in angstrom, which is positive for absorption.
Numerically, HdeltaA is 6.4 angstrom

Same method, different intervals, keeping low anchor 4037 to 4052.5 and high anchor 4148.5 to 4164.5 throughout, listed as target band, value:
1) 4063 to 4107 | 7.24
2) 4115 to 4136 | 1.21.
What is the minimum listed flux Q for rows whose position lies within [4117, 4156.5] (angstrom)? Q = 6.41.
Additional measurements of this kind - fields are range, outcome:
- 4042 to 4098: 4.979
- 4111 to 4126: 6.353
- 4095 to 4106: 4.258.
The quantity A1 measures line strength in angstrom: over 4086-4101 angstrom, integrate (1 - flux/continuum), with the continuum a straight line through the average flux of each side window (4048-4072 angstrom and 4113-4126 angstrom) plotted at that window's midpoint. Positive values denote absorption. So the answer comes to 2.53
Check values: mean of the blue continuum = 7.34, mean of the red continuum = 7.1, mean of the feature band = 5.99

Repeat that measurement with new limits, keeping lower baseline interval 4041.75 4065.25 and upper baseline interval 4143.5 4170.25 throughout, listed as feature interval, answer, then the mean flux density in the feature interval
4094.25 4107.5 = 4.4 angstrom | 4.98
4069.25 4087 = 1.1 angstrom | 6.97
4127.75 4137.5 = 0.3 angstrom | 7.23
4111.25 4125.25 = 0.9 angstrom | 7.01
